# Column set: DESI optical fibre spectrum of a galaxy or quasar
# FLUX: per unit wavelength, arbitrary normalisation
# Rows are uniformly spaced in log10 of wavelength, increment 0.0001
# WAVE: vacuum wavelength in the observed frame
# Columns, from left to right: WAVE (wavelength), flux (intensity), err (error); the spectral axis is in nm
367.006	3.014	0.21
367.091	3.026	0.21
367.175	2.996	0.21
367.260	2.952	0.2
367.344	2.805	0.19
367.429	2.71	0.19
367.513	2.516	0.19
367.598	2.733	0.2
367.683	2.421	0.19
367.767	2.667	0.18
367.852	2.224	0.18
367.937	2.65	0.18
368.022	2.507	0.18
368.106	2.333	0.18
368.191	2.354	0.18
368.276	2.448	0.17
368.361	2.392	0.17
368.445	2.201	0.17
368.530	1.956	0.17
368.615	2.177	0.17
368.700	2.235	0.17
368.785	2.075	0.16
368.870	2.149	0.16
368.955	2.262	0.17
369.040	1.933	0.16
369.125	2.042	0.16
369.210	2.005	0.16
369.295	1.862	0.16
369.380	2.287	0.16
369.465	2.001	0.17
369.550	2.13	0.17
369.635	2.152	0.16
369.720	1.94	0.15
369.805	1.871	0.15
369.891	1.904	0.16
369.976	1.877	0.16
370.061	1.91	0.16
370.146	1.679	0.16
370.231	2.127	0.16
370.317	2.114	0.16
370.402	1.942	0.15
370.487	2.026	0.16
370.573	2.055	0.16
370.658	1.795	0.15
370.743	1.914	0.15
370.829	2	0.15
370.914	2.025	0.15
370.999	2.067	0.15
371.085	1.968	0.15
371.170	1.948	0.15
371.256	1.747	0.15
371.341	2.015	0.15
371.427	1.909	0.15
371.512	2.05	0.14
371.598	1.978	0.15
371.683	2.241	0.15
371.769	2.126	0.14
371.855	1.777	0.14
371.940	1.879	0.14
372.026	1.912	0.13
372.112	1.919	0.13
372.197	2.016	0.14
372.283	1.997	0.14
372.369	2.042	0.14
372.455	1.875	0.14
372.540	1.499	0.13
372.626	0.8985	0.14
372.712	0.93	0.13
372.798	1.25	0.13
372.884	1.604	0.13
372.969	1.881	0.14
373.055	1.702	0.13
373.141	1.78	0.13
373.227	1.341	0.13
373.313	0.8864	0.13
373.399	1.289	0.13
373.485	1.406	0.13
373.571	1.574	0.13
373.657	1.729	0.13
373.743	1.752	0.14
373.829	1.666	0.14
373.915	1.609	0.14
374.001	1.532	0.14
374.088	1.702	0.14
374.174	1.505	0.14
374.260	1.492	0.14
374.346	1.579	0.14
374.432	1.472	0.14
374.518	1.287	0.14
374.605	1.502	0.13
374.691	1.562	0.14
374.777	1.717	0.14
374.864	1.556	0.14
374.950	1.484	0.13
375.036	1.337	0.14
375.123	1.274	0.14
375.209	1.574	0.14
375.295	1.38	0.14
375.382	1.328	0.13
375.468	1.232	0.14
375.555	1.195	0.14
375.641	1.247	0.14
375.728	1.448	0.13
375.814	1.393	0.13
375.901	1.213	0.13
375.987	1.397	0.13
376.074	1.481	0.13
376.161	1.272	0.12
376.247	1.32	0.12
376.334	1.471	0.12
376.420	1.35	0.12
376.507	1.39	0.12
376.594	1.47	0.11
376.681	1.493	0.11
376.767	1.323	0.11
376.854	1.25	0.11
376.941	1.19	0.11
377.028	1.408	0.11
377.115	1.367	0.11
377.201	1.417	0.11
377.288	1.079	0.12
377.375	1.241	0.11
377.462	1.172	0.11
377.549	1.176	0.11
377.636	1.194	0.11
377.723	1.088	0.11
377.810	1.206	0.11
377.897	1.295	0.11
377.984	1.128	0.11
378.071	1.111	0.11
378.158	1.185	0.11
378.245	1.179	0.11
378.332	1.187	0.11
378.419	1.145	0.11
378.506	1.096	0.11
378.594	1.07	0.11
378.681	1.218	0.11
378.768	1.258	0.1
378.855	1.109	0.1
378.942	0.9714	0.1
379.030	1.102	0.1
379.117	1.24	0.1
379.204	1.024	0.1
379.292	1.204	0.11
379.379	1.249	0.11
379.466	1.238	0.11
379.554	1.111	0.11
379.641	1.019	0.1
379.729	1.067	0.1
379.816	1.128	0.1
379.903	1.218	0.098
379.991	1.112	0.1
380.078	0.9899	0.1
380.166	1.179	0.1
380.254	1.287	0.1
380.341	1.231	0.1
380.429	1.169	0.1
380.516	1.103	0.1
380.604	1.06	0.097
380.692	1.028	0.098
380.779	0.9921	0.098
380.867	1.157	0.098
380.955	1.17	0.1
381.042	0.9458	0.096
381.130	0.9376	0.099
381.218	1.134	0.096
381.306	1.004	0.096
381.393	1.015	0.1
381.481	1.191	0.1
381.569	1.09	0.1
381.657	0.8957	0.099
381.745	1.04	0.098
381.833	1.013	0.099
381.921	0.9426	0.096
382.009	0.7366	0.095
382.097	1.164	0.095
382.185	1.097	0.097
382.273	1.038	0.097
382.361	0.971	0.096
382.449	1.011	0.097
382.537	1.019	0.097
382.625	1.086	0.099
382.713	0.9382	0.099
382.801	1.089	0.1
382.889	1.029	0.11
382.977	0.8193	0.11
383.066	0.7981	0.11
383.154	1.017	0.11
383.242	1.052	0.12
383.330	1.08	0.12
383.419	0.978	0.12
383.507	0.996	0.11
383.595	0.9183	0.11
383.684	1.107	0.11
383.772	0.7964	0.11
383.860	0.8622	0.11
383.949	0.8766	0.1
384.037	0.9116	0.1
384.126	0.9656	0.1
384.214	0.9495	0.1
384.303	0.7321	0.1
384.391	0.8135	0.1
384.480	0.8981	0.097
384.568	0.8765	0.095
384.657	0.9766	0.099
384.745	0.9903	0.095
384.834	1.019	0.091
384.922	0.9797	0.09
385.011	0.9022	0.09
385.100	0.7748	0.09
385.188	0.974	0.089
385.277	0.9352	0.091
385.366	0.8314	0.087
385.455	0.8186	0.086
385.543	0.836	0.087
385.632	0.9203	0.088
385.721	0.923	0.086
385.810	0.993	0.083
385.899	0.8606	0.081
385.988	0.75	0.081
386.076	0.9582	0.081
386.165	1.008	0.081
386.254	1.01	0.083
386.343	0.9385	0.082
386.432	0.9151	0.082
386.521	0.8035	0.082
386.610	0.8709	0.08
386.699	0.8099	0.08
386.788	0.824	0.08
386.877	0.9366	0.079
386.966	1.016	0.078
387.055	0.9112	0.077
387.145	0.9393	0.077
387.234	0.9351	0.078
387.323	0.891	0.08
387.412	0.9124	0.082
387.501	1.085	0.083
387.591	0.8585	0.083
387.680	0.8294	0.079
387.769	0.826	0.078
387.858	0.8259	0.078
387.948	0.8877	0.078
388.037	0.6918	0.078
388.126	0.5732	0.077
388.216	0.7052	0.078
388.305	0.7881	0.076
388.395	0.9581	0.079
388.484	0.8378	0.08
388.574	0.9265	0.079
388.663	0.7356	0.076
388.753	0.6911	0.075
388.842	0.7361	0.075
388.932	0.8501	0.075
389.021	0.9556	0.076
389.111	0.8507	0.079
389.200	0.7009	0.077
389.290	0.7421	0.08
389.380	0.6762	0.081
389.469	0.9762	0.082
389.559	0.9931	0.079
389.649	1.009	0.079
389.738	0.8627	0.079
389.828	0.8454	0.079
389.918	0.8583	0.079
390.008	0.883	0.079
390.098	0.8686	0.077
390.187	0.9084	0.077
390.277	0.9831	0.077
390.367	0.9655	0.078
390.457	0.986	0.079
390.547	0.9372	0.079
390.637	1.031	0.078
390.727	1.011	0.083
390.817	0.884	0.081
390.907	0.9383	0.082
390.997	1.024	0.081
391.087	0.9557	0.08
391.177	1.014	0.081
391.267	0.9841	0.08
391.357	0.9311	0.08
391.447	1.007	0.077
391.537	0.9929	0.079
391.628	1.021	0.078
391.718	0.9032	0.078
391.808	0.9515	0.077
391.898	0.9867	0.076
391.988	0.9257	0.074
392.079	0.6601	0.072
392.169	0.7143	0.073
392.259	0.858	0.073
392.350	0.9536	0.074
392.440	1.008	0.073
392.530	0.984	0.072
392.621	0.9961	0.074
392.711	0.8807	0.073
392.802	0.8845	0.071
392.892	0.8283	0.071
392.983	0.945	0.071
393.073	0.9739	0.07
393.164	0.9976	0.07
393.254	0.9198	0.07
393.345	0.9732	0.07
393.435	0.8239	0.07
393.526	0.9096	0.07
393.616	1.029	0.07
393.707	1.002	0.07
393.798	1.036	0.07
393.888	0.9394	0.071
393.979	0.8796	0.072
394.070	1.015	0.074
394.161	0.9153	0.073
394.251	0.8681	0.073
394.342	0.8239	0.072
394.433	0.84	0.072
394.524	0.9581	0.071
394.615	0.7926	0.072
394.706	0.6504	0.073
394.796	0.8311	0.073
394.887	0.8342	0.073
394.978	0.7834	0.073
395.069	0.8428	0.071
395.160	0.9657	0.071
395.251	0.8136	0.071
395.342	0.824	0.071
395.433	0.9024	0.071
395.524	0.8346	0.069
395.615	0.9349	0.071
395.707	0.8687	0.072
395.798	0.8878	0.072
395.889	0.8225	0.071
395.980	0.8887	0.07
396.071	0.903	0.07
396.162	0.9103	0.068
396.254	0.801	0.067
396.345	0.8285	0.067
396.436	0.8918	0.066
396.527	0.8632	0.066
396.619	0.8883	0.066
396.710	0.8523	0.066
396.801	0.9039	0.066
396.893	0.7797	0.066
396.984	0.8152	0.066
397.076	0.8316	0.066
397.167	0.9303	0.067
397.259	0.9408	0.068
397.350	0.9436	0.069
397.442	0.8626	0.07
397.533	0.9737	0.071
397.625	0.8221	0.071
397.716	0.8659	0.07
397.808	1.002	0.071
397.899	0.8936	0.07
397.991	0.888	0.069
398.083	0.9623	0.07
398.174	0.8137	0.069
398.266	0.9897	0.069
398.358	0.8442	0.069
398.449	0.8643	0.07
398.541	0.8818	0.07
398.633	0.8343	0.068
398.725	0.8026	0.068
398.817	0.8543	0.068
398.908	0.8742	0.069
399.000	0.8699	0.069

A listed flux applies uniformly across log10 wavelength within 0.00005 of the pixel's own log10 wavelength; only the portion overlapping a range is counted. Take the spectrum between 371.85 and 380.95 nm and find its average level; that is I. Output 1.35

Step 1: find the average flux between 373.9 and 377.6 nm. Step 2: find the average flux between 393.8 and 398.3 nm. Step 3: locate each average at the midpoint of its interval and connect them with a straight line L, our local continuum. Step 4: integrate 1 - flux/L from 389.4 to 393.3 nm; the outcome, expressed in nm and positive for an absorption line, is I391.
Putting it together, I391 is 0.237 nm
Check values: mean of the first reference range 1.39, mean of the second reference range 0.876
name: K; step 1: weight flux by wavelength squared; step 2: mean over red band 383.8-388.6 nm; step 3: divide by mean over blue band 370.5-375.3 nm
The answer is 0.6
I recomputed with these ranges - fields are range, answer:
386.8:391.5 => 0.887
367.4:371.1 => 2.15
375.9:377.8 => 1.31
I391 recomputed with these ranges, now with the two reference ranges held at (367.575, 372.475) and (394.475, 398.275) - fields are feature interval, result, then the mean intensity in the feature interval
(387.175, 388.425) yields 0.420 nm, 0.84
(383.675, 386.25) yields 0.905 nm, 0.904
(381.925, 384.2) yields 0.781 nm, 0.973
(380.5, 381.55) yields 0.343 nm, 1.06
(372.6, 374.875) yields 0.496 nm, 1.49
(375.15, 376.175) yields 0.267 nm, 1.35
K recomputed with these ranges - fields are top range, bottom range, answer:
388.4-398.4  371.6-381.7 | 0.73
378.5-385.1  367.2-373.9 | 0.55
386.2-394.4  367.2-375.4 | 0.53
